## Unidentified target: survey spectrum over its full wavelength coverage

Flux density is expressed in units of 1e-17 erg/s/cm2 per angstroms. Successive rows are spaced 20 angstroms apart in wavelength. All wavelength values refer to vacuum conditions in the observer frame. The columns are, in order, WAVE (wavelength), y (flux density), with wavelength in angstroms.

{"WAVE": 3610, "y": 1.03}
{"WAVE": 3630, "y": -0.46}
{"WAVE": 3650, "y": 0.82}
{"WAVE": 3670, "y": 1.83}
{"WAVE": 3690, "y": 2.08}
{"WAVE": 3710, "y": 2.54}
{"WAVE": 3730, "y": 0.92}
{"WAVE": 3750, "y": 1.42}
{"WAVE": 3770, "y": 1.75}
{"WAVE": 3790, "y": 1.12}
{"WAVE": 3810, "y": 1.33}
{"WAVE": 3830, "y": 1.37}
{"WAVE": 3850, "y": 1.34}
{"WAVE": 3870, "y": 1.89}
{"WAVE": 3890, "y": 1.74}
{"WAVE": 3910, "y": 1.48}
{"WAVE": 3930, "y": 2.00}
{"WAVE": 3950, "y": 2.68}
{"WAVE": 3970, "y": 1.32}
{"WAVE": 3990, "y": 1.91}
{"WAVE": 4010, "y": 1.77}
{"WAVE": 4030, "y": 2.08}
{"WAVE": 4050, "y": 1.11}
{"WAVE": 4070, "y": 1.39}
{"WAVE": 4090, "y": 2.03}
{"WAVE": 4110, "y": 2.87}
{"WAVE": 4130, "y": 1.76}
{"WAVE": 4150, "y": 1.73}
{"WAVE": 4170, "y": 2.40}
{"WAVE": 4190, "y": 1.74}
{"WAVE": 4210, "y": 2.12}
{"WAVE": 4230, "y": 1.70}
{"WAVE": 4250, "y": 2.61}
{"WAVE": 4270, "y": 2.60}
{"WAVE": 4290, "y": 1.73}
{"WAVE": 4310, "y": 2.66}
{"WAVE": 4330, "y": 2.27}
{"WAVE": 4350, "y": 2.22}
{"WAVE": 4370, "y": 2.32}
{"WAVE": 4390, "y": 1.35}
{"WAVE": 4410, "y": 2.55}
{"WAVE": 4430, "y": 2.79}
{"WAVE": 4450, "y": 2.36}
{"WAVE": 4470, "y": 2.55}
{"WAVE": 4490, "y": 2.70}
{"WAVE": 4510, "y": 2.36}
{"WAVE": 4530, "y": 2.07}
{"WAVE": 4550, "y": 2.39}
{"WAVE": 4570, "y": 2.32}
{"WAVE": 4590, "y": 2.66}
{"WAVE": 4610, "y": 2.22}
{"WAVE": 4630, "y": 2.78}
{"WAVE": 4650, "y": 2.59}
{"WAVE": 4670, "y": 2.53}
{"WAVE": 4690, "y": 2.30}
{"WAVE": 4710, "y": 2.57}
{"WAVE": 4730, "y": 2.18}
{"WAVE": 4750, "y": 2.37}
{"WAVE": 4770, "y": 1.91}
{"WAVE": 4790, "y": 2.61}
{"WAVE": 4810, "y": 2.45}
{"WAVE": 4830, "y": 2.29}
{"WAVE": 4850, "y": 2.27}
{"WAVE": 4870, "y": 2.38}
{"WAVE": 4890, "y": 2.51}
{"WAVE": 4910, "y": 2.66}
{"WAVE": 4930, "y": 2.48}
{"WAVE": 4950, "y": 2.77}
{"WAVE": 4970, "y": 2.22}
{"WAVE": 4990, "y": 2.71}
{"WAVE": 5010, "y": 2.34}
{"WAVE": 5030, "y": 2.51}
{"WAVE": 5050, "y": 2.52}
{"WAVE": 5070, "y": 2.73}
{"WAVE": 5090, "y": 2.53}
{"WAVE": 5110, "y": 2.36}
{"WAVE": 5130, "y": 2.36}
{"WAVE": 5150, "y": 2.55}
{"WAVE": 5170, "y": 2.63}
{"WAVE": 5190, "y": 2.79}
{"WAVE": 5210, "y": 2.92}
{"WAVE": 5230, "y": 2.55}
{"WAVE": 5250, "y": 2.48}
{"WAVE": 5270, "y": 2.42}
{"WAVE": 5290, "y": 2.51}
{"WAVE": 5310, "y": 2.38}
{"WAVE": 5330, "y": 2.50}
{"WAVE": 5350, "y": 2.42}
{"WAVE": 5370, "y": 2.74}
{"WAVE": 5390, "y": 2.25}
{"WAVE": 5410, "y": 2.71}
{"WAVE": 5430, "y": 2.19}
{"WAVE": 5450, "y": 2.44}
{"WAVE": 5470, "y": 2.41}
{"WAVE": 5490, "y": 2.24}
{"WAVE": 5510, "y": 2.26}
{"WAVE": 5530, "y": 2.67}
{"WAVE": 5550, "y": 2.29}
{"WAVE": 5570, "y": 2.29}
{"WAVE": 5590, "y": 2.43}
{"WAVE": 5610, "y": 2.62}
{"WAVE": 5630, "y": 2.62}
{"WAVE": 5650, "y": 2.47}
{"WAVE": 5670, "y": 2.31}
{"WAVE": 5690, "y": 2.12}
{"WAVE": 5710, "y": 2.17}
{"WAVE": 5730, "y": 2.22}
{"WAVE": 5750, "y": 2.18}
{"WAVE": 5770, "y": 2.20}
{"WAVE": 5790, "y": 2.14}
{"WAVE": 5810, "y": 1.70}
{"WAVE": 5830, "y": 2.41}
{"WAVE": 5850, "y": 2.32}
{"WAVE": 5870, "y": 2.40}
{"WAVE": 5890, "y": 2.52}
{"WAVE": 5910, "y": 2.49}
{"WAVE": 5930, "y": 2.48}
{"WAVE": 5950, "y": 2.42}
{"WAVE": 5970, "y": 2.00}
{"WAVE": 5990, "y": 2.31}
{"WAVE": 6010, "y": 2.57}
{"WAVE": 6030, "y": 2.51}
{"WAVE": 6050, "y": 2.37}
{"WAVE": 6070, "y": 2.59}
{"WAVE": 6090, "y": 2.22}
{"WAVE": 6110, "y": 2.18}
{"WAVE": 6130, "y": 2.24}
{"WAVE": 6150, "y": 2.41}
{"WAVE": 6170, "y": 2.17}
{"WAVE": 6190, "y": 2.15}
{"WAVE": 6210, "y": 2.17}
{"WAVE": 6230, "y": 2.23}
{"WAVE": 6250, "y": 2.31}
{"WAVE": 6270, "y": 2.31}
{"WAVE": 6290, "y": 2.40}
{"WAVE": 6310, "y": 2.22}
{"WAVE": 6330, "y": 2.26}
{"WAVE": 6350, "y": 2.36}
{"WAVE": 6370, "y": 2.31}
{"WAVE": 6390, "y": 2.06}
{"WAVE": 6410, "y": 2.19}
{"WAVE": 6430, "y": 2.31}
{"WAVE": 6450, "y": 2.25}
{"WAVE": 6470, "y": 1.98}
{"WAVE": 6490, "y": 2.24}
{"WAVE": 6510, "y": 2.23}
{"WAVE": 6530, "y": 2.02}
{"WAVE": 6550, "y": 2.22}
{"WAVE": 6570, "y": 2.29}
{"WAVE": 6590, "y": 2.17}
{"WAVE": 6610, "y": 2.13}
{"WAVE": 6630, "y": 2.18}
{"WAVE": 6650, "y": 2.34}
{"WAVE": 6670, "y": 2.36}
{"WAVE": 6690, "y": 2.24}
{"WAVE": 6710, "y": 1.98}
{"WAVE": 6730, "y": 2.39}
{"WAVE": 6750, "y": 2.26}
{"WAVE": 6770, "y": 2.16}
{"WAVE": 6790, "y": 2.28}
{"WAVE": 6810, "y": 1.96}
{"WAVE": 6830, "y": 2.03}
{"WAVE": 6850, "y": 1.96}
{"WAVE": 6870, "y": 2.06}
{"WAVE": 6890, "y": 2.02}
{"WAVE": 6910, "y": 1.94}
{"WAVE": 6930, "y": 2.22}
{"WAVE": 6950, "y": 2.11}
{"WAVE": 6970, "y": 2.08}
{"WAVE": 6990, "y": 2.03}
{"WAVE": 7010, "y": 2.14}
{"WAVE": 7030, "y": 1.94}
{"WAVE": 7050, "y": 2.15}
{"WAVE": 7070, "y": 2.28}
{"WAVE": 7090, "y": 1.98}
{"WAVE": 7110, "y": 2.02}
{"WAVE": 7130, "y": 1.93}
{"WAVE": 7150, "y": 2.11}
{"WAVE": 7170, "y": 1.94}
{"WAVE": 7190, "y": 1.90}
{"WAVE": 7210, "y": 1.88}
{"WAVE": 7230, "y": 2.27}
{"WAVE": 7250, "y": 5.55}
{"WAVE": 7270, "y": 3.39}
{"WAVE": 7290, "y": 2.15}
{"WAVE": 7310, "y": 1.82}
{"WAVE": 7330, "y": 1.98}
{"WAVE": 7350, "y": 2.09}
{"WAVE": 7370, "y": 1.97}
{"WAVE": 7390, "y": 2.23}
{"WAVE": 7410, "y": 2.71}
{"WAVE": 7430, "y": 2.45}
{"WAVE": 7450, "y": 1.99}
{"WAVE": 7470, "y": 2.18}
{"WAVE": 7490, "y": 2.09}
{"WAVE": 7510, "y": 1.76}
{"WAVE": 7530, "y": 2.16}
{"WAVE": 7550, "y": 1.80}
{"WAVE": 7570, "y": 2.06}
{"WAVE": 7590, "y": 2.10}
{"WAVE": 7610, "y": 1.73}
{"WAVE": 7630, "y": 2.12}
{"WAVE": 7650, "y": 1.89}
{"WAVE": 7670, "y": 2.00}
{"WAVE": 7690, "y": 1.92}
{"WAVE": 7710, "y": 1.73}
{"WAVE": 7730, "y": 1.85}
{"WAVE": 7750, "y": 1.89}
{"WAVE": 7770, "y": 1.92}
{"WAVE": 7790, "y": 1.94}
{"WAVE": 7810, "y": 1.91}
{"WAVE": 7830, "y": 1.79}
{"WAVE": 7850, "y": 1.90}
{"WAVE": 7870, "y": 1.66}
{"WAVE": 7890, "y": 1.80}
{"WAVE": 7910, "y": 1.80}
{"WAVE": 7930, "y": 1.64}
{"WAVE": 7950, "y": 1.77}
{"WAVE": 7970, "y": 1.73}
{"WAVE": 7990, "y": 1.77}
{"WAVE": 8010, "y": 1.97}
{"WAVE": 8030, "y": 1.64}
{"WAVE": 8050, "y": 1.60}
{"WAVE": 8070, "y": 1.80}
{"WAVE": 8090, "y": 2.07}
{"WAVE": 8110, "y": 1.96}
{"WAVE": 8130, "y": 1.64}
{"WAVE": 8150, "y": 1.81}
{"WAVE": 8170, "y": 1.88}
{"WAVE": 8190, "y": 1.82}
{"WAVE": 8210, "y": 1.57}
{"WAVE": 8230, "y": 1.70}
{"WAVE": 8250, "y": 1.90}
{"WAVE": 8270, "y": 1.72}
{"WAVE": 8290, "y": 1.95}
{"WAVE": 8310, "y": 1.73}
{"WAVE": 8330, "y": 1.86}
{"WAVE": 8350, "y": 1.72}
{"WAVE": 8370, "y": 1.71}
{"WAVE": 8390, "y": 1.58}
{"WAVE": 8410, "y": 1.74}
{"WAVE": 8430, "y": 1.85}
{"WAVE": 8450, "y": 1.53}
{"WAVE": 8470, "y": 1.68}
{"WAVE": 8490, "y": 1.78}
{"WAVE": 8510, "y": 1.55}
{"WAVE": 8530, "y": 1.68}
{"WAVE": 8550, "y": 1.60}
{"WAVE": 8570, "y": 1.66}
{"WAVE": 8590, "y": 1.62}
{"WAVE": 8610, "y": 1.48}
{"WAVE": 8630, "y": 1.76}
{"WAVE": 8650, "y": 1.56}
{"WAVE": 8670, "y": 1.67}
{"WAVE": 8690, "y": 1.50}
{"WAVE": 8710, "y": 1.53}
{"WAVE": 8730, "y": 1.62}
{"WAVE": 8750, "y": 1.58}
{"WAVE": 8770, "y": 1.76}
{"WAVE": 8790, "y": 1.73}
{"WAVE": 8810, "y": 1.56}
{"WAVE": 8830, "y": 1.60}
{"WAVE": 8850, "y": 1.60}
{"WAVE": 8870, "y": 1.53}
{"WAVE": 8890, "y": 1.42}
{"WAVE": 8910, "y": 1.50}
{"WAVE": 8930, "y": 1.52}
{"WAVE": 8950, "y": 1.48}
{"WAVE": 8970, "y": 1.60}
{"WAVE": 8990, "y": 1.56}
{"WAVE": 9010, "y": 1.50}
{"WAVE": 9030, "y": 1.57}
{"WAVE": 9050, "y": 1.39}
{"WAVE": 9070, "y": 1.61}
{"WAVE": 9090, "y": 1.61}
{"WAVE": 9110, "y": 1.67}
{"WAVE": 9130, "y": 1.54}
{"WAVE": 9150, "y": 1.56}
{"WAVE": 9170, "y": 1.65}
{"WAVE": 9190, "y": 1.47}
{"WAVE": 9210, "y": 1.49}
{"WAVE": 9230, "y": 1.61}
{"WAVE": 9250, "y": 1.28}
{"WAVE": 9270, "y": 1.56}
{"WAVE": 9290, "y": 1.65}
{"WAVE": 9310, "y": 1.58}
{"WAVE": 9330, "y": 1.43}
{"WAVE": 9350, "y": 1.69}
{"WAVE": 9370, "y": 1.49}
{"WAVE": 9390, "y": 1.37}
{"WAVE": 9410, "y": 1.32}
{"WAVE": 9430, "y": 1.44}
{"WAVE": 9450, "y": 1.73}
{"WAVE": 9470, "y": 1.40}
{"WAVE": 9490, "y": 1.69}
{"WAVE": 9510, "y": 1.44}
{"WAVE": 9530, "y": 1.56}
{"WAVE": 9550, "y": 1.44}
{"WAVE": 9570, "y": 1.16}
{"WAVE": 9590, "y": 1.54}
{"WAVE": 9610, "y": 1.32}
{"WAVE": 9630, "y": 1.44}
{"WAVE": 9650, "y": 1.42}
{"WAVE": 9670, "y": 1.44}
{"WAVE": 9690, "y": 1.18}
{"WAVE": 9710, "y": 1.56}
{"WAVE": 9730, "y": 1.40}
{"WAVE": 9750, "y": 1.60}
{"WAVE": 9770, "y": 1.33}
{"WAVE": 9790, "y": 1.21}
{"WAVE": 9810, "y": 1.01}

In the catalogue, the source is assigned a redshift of 0.10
